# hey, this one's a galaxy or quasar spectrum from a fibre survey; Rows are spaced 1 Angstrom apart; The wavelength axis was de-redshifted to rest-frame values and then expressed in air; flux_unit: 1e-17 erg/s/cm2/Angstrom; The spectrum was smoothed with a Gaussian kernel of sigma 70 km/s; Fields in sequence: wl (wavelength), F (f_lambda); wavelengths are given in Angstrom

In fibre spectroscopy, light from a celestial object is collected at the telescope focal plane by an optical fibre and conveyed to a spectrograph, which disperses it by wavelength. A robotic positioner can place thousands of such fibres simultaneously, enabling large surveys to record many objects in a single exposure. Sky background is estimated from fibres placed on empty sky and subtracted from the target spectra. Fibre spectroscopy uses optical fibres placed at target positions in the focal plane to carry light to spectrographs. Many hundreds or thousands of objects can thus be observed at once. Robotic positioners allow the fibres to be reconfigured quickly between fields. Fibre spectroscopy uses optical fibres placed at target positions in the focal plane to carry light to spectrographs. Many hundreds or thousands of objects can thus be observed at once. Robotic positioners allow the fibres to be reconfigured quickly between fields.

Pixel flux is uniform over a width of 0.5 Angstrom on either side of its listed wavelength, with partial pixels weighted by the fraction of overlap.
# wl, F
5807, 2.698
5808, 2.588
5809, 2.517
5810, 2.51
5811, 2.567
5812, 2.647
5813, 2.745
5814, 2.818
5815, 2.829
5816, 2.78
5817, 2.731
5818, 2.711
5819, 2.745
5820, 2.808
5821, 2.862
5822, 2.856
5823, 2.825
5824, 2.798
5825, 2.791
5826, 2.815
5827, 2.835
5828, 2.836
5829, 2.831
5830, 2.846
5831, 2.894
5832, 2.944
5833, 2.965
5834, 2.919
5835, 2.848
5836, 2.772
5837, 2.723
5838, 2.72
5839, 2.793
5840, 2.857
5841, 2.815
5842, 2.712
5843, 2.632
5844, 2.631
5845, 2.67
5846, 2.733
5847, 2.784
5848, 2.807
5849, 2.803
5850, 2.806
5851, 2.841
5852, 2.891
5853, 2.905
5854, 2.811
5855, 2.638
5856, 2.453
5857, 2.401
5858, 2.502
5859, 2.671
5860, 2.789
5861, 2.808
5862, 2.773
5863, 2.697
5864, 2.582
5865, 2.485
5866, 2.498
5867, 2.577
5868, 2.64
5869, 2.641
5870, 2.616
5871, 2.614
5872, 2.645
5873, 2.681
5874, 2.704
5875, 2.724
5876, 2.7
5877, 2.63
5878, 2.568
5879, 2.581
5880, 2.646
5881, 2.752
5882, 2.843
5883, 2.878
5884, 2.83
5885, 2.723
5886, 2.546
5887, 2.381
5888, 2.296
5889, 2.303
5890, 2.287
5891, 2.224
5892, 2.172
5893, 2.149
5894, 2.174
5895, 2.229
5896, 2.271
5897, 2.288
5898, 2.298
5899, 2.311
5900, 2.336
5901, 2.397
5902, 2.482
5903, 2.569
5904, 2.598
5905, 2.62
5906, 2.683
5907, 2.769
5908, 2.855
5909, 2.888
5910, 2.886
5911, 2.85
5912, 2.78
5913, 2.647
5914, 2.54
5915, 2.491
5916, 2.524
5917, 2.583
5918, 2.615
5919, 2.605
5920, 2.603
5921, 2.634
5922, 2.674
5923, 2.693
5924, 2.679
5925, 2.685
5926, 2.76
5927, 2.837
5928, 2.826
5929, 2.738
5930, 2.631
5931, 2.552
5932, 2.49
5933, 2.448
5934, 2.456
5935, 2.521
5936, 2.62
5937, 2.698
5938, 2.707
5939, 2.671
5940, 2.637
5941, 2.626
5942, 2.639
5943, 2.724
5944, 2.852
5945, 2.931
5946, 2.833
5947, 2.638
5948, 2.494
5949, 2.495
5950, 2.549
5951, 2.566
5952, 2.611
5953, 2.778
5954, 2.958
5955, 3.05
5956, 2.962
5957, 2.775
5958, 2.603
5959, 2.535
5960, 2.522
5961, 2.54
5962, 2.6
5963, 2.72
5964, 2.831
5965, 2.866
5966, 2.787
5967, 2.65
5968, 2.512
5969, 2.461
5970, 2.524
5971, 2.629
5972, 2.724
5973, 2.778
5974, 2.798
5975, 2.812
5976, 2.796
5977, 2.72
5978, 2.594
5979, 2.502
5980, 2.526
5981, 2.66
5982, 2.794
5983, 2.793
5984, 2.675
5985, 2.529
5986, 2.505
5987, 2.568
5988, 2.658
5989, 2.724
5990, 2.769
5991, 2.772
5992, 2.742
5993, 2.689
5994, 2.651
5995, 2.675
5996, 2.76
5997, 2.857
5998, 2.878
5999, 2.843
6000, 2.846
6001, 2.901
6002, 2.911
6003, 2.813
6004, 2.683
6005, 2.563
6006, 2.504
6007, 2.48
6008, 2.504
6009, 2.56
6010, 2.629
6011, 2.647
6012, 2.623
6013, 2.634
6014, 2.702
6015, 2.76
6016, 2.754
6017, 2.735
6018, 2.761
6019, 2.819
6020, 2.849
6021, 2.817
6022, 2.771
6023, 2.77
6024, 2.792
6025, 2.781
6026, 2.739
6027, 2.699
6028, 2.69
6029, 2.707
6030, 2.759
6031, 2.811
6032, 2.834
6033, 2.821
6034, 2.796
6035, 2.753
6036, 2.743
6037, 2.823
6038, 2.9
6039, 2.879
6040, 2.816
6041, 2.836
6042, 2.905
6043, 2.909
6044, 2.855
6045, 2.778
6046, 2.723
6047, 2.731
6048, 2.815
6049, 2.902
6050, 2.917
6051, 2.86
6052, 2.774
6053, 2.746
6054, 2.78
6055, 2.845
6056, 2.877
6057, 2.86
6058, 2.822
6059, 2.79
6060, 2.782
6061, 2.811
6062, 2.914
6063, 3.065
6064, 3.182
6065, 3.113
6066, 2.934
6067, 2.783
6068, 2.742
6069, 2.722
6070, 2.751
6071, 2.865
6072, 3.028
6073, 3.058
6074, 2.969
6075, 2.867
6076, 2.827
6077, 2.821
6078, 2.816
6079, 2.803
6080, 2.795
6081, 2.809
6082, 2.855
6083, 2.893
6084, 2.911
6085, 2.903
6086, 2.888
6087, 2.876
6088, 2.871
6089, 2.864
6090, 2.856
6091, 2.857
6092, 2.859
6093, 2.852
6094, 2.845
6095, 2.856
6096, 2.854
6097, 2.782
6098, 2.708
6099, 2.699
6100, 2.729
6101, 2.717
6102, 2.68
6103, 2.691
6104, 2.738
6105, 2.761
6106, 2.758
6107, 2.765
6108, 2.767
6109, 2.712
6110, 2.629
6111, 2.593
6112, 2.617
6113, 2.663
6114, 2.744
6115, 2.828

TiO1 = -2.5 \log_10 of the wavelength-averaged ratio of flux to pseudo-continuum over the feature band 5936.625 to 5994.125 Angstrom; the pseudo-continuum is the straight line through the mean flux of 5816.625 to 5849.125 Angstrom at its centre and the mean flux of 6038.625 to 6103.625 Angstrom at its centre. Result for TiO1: 0.054 mag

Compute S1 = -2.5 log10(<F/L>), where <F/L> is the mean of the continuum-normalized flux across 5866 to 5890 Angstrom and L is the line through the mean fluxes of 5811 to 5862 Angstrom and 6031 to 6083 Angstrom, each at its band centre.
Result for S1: 0.07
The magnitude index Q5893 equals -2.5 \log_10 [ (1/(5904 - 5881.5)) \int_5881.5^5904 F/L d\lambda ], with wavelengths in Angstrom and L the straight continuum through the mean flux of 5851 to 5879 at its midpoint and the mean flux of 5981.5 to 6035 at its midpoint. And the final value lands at 0.109 mag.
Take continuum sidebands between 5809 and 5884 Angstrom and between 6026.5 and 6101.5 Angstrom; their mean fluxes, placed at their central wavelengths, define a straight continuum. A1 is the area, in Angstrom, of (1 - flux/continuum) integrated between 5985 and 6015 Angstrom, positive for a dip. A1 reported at 1.2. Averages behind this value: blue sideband 2.73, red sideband 2.84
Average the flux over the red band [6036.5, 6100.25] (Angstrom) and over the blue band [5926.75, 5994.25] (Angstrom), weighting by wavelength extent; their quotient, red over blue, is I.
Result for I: 1.07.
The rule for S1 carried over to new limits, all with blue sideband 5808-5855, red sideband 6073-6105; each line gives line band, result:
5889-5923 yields 0.11 mag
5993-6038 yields 0.03 mag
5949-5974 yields 0.05 mag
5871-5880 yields 0.05 mag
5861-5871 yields 0.07 mag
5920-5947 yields 0.05 mag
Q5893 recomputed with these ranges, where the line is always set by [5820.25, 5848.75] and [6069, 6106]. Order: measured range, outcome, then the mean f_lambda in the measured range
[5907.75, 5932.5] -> 0.052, 2.68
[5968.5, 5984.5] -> 0.057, 2.67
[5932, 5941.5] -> 0.089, 2.59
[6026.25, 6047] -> 0.010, 2.8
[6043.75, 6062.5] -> 0.002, 2.82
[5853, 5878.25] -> 0.067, 2.64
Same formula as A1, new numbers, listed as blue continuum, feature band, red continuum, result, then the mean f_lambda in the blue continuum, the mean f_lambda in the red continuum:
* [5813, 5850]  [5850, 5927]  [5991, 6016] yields 4.74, 2.8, 2.7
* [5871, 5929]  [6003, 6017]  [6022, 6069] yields 0.70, 2.58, 2.83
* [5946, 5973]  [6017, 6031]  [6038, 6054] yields 0.12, 2.67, 2.83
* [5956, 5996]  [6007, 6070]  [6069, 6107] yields -0.81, 2.67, 2.83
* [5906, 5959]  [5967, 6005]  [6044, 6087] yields 0.74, 2.68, 2.86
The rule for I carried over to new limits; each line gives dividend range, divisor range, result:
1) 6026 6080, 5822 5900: 1.07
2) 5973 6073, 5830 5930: 1.05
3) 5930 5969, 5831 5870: 0.98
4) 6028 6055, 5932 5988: 1.05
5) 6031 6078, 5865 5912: 1.12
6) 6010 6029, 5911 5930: 1.03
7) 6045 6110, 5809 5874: 1.04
